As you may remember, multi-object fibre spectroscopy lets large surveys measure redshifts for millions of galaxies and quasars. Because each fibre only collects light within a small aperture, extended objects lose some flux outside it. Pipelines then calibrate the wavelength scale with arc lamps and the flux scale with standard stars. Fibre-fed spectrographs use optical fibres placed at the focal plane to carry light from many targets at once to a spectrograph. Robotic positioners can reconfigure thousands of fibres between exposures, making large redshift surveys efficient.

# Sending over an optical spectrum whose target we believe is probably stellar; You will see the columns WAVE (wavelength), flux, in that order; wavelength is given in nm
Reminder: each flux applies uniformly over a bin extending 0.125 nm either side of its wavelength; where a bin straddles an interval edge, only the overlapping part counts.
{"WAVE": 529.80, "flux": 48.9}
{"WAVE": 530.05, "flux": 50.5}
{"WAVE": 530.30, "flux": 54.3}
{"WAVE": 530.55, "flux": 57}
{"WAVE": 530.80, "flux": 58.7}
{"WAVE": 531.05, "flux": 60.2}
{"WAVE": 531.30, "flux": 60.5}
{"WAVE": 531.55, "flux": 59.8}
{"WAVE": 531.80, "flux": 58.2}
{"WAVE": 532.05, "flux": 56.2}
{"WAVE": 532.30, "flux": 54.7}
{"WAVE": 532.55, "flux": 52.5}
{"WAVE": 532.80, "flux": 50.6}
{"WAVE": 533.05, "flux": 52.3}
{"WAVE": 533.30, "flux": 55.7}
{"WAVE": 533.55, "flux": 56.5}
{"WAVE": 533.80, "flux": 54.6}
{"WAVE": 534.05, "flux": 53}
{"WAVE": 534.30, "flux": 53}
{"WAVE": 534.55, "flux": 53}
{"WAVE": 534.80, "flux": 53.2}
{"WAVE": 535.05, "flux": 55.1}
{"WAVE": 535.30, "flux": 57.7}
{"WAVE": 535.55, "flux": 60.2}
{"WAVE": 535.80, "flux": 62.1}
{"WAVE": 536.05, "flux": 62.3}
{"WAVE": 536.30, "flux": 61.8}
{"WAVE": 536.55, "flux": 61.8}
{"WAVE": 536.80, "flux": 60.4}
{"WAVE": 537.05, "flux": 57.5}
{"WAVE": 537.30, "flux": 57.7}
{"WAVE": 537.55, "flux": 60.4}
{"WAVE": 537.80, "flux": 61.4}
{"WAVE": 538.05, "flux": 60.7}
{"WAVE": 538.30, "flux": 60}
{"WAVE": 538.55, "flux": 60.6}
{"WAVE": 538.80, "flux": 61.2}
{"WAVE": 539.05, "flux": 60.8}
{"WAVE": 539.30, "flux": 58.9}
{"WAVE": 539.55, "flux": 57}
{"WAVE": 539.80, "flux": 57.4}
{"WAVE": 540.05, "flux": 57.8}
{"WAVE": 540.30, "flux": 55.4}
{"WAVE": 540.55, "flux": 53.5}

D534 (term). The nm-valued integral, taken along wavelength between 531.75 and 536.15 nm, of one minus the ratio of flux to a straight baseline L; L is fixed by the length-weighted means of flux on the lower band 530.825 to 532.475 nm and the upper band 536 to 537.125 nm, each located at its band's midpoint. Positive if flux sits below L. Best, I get 0.29 nm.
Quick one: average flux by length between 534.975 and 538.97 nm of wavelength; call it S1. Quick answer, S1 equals 60.1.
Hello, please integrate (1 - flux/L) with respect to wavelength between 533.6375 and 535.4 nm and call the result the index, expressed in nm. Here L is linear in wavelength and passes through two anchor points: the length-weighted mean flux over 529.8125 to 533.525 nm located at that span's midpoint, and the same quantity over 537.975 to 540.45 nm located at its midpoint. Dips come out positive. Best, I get 0.08 nm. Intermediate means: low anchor 55.6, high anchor 58.9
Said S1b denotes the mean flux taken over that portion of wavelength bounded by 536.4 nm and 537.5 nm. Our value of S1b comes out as 59.5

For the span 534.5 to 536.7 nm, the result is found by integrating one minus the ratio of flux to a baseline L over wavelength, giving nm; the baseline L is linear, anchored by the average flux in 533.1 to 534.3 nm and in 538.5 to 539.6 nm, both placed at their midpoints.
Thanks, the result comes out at -0.090 nm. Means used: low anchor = 54.6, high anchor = 59.8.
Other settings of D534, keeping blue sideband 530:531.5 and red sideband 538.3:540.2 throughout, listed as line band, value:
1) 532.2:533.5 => 0.10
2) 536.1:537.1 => -0.04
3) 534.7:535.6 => 0.03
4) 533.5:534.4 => 0.06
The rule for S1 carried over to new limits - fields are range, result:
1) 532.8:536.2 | 55.9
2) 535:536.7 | 60.4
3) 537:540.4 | 59.1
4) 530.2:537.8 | 57.1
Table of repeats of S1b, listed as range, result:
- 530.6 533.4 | 56.3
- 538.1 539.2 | 60.6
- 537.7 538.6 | 60.7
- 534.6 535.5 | 55.5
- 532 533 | 53.2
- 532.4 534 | 53.7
